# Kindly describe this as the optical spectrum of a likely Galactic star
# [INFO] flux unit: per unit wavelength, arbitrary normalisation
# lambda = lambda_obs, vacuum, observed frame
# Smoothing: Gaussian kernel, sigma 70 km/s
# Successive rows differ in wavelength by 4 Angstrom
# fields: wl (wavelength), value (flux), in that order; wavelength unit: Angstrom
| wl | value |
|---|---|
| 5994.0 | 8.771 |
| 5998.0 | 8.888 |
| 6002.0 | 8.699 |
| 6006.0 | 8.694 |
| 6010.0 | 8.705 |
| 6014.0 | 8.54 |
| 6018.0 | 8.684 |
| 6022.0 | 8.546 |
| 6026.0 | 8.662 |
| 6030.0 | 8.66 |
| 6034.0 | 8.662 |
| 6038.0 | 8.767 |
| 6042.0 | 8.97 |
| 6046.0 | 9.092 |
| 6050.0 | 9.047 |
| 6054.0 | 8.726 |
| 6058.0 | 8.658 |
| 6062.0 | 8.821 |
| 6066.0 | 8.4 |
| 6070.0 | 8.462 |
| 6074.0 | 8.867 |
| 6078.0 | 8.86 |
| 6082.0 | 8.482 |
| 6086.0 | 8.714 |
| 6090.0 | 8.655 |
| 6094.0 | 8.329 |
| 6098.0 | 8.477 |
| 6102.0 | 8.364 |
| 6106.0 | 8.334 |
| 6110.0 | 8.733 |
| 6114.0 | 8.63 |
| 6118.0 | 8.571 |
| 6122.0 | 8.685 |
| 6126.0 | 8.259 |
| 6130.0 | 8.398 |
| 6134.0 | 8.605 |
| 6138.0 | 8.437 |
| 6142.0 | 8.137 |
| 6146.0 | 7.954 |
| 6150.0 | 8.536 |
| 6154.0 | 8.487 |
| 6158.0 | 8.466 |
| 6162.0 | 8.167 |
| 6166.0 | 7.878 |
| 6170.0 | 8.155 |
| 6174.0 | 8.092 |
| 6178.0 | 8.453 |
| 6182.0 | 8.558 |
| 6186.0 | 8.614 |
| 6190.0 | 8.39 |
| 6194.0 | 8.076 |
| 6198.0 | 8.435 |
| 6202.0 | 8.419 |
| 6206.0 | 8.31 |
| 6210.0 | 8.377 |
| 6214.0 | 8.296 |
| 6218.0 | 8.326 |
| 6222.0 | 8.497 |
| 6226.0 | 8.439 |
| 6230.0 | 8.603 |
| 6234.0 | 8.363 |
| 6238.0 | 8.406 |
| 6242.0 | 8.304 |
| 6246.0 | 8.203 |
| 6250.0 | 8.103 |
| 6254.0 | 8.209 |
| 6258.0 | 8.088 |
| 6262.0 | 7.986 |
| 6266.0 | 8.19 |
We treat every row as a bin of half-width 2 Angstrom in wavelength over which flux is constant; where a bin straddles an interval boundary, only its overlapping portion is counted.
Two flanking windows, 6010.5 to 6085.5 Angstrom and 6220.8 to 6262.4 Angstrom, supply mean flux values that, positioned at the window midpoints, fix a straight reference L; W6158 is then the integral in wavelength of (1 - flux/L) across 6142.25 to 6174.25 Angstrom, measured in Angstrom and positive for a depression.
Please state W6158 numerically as 1.0 Angstrom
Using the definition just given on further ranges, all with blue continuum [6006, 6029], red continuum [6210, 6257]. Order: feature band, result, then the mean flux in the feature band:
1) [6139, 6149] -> 0.39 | 8.13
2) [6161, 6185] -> 0.53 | 8.24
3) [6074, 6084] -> -0.19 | 8.71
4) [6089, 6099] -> 0.07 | 8.47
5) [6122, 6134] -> 0.07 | 8.43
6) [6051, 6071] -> -0.16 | 8.64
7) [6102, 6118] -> -0.06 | 8.54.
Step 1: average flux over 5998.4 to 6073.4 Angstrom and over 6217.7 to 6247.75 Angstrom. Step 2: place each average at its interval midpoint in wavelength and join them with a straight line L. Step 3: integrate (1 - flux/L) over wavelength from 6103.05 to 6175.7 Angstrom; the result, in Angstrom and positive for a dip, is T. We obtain 1.6 Angstrom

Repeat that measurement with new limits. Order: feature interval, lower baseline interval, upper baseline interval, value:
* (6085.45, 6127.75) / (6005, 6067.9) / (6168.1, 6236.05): 0.3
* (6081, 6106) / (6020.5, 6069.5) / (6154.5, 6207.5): 0.3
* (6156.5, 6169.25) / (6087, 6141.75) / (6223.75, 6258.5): 0.4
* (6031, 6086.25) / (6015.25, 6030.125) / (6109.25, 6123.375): -0.7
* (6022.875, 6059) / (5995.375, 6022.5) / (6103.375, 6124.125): -0.6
